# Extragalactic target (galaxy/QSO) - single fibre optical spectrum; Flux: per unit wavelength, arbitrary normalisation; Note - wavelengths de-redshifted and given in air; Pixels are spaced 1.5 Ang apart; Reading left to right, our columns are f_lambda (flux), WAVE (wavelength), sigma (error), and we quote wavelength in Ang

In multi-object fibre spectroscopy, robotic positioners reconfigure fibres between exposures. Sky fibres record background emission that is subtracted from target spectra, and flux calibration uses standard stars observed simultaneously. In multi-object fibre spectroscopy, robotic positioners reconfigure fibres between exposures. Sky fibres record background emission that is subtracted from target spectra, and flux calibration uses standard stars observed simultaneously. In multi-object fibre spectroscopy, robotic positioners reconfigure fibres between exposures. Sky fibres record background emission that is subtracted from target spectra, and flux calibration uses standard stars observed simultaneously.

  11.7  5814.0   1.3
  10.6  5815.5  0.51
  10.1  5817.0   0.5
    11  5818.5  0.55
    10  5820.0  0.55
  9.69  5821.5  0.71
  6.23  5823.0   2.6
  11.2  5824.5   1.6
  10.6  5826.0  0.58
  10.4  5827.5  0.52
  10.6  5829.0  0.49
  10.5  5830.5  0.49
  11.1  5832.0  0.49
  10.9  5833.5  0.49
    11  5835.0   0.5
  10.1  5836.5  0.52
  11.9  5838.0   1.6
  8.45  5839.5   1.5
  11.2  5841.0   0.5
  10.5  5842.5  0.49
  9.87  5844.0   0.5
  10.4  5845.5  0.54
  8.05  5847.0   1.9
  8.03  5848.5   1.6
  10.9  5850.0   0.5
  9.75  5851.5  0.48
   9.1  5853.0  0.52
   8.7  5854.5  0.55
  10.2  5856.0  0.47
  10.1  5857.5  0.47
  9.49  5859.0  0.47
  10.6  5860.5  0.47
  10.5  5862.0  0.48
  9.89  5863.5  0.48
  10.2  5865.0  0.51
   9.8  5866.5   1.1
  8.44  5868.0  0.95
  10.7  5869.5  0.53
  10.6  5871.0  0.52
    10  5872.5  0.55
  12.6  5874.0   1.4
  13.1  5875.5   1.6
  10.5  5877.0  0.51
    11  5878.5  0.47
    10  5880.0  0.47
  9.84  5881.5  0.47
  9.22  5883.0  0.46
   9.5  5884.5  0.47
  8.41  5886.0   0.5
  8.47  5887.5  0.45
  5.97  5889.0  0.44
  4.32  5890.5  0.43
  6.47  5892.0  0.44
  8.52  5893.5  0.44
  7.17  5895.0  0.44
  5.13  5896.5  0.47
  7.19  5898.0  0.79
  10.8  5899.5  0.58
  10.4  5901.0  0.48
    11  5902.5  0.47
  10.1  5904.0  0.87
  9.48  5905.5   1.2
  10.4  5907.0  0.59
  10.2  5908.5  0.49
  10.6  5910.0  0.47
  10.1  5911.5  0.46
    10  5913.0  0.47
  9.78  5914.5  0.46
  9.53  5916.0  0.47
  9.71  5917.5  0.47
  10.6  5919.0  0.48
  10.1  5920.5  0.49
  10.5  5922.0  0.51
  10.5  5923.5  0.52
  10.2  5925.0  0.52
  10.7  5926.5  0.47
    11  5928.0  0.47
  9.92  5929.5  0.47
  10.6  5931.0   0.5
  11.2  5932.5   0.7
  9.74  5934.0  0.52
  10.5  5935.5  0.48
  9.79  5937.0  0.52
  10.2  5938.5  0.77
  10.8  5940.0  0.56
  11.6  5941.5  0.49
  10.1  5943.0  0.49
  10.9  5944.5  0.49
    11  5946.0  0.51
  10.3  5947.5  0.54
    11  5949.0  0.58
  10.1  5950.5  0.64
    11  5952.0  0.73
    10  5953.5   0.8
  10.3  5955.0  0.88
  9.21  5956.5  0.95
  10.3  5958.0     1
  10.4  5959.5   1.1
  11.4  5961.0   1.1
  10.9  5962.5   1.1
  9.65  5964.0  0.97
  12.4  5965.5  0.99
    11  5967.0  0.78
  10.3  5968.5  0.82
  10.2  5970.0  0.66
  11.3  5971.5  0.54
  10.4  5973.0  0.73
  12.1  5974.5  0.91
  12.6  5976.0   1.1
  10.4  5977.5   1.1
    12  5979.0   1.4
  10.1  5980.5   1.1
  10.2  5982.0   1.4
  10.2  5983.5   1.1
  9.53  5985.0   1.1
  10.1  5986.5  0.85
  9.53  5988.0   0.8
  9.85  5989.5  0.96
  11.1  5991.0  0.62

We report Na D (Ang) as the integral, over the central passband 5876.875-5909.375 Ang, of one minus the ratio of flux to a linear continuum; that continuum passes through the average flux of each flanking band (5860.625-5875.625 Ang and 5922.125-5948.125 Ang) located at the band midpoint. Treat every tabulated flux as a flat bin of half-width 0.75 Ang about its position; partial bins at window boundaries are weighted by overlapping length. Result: 5.3 Ang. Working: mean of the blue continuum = 10.5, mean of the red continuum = 10.5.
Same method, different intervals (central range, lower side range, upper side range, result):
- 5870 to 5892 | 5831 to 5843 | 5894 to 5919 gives 1.09 Ang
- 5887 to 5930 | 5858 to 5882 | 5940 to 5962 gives 5.05 Ang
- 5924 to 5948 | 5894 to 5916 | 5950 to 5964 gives -1.30 Ang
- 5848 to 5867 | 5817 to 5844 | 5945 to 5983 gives 1.05 Ang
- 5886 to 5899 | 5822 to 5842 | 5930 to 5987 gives 4.51 Ang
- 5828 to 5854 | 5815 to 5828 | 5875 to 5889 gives -0.63 Ang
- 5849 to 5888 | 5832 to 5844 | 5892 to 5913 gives -0.49 Ang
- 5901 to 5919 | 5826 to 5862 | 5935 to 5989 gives 0.46 Ang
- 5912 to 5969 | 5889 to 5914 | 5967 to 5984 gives -3.23 Ang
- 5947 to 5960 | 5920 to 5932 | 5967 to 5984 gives 0.51 Ang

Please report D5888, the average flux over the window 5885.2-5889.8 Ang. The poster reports 7.6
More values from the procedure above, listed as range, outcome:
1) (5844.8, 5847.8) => 9.19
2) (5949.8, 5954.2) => 10.4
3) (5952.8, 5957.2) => 9.84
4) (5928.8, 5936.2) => 10.4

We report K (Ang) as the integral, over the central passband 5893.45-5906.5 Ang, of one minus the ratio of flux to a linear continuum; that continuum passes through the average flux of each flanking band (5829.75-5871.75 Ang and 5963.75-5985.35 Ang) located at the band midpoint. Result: 1.8 Ang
